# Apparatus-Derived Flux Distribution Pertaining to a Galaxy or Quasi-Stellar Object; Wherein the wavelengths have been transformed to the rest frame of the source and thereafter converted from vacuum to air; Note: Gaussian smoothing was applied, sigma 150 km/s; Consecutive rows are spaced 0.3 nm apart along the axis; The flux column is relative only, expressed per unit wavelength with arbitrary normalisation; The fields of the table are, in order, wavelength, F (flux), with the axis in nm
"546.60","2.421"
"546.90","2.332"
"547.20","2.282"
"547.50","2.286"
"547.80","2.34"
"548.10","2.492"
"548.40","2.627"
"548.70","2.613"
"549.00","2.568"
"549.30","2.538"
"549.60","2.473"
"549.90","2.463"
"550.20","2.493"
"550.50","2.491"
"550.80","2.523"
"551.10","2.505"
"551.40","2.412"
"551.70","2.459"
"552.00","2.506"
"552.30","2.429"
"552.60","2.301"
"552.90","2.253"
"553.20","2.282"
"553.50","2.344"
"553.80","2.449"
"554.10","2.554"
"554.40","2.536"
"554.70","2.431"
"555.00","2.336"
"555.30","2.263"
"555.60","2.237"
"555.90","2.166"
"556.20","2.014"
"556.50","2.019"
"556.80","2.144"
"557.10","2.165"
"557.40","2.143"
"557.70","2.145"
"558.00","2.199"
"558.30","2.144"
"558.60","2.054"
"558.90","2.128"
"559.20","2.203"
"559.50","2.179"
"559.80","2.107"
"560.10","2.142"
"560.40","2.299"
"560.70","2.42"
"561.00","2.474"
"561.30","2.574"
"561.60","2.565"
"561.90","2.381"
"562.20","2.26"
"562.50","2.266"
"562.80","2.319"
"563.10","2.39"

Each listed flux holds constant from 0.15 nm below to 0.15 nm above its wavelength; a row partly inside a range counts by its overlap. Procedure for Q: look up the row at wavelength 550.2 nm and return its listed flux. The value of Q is 2.493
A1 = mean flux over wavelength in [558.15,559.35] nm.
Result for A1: 2.13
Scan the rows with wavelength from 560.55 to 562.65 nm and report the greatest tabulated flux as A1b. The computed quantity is 2.574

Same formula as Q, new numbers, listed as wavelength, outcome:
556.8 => 2.144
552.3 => 2.429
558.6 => 2.054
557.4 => 2.143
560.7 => 2.42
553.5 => 2.344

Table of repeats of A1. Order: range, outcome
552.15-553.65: 2.32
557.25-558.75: 2.14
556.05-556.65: 2.02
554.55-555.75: 2.32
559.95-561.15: 2.33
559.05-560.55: 2.19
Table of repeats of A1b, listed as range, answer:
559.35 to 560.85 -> 2.42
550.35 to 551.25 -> 2.523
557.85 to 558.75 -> 2.199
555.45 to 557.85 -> 2.237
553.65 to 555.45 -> 2.554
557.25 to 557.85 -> 2.145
